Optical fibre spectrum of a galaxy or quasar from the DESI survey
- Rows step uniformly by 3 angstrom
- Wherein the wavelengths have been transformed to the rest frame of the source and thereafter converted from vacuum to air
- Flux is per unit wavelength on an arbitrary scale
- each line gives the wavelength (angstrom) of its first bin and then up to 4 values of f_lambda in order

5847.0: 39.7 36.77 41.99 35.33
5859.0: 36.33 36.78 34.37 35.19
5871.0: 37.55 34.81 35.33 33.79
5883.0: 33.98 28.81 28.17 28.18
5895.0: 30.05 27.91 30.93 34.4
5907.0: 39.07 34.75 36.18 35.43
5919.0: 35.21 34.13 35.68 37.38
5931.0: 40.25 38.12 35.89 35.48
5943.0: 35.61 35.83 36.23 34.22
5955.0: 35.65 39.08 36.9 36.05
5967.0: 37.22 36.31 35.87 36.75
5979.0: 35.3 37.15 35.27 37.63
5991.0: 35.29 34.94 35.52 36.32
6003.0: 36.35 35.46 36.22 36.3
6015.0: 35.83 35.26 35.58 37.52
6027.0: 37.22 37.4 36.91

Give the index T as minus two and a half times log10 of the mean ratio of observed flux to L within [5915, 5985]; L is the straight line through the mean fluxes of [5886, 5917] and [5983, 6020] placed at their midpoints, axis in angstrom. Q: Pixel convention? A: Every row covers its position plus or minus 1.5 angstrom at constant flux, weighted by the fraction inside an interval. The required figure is -0.07 mag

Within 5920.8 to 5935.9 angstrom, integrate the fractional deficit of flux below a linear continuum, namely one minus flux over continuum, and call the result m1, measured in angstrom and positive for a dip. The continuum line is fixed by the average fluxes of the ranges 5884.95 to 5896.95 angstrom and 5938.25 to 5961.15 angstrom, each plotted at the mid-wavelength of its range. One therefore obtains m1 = -1.7 angstrom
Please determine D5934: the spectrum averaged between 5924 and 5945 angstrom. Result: 36.9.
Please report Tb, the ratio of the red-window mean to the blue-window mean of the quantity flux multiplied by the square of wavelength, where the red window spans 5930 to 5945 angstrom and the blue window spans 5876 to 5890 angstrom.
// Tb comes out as 1.17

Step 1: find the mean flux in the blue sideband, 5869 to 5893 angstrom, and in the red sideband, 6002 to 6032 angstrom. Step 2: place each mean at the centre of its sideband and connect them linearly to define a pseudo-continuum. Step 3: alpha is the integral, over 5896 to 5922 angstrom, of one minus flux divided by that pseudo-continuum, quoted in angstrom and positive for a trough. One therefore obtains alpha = -0.5 angstrom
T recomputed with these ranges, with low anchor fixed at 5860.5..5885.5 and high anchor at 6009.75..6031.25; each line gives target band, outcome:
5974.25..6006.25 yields 0.00 mag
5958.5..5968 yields -0.03 mag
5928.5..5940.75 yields -0.06 mag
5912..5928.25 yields 0.00 mag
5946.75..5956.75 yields 0.01 mag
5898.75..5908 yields 0.04 mag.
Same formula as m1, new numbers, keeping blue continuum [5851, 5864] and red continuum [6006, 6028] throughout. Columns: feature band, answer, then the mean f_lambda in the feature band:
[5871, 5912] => 5.1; 32.6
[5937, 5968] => 0.4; 36.2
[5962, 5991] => 0.1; 36.3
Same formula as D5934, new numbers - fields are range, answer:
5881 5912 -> 31.7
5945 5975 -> 36.4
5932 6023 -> 36.2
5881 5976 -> 34.8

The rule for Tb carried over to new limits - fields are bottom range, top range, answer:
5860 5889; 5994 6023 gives 1.10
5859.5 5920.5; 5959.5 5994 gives 1.11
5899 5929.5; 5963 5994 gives 1.05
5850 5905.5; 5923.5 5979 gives 1.11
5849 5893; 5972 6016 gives 1.09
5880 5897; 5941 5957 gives 1.21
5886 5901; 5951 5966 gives 1.29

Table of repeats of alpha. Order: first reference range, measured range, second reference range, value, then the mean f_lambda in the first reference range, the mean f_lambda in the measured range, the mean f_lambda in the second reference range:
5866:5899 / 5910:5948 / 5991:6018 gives -2.9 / 32.3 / 36.2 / 35.8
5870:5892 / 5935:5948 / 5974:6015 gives -0.5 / 32.8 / 35.8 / 36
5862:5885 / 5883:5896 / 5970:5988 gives 2.2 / 35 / 29.4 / 36.2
